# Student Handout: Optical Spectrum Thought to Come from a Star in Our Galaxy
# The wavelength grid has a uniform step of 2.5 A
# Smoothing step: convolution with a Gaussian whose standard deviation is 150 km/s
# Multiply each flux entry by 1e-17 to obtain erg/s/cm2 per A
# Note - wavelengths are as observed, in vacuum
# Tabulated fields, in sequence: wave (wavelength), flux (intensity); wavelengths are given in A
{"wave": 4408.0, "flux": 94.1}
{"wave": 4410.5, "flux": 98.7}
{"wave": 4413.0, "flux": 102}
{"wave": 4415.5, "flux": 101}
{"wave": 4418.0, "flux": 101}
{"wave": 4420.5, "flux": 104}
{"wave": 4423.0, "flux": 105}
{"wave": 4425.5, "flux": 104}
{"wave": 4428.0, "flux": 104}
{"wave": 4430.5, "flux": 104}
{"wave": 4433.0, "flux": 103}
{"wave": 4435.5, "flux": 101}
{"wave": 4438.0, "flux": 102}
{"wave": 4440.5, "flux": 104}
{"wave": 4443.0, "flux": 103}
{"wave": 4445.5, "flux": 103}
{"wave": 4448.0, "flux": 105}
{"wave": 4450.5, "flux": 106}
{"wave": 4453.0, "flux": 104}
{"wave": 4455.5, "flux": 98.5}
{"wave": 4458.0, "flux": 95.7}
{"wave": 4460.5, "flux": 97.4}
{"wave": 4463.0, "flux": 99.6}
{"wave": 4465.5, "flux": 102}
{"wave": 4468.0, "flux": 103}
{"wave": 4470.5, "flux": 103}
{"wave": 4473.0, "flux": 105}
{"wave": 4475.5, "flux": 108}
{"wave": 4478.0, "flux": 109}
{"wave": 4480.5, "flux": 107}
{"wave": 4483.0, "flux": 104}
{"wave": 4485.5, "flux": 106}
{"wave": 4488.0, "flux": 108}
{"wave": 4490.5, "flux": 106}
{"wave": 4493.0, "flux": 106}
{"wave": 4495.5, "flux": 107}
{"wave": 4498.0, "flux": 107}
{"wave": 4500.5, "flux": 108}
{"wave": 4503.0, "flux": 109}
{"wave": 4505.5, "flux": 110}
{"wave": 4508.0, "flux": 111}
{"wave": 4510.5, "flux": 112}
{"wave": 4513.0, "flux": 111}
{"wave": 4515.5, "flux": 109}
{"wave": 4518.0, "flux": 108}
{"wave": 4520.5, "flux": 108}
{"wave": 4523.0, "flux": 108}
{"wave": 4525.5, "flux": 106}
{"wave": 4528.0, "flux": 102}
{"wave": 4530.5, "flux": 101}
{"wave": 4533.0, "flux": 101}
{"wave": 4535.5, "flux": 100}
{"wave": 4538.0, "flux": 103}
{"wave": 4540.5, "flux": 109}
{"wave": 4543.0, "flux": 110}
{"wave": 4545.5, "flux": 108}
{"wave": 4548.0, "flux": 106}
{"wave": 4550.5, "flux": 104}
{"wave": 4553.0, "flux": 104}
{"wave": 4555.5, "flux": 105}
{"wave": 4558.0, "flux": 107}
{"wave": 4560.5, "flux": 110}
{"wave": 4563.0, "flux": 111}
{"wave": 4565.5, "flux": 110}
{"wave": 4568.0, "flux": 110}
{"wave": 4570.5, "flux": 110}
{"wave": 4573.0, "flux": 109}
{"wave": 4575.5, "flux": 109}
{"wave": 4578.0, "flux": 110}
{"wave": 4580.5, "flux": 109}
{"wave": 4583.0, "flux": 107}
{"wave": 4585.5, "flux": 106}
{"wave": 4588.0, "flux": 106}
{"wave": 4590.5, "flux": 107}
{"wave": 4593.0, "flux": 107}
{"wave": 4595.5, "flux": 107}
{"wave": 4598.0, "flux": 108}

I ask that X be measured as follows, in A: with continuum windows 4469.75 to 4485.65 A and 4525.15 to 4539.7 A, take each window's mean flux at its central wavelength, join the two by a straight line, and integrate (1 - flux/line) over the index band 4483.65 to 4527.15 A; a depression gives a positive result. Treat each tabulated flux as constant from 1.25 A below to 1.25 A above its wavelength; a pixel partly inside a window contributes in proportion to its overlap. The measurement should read -1.7 A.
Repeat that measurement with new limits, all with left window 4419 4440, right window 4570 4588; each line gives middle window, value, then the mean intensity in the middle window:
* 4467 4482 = -0.1 A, 106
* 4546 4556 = 0.2 A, 105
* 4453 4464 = 0.6 A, 98.5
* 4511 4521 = -0.3 A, 109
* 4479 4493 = -0.1 A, 106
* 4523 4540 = 0.6 A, 103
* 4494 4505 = -0.2 A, 108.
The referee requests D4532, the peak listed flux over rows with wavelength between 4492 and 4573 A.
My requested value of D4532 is 112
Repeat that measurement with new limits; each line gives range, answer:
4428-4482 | 109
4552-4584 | 111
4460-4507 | 110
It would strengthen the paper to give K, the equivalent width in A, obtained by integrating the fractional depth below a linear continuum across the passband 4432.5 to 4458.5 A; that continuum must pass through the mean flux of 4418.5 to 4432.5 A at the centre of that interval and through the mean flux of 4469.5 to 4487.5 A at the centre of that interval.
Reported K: 0.6 A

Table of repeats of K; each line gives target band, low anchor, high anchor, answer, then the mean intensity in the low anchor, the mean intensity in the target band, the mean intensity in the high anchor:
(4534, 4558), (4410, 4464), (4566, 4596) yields 0.3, 102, 105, 108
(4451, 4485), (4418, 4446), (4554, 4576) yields 0.6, 103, 103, 109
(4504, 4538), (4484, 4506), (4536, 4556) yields 0.0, 107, 107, 106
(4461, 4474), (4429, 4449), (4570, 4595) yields 0.2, 103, 102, 108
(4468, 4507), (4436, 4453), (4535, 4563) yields -0.7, 104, 107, 106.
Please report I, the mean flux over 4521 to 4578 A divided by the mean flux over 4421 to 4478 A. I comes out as 1.0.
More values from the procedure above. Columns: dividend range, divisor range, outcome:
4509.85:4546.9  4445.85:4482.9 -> 1.03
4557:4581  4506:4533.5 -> 1.02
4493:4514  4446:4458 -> 1.06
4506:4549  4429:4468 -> 1.05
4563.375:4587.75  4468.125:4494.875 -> 1.03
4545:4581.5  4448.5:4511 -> 1.03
